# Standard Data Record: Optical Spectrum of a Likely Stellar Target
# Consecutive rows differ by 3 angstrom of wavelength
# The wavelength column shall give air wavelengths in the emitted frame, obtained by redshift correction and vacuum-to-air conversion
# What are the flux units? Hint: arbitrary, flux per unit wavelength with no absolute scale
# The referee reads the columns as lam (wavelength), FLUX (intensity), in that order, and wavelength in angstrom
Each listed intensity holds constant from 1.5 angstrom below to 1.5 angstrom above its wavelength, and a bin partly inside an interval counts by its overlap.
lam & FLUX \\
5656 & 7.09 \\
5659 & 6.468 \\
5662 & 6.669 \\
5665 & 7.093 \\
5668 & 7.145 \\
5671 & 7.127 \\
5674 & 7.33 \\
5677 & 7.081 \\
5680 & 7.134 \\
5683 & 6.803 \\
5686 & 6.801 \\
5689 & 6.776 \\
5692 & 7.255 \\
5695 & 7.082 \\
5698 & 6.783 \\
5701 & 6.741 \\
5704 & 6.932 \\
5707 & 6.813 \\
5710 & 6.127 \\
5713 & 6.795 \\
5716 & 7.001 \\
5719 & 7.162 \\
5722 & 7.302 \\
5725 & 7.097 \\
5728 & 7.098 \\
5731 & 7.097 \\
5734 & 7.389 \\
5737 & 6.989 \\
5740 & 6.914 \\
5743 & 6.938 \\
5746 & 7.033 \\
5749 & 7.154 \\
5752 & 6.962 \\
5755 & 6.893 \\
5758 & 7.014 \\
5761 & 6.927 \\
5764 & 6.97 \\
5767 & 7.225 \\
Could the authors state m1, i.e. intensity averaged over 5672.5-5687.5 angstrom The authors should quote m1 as 7.03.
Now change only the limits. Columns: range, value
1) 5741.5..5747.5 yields 6.99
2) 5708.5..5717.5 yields 6.64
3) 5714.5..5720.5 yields 7.08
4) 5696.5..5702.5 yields 6.76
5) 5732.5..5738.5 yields 7.19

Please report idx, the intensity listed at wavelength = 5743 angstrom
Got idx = 6.938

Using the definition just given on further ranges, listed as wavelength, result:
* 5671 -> 7.127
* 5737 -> 6.989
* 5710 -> 6.127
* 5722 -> 7.302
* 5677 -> 7.081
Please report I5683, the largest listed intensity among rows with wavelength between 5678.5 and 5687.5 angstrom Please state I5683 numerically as 7.134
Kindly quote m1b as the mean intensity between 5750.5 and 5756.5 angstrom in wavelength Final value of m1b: 6.93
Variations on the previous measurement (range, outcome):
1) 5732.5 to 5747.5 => 7.05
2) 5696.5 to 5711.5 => 6.68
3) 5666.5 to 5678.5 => 7.17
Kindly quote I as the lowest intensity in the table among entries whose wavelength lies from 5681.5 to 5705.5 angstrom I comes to 6.741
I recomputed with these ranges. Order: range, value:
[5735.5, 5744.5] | 6.914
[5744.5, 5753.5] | 6.962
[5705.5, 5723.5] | 6.127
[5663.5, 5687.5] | 6.801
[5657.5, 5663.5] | 6.468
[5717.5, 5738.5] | 6.989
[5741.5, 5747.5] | 6.938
